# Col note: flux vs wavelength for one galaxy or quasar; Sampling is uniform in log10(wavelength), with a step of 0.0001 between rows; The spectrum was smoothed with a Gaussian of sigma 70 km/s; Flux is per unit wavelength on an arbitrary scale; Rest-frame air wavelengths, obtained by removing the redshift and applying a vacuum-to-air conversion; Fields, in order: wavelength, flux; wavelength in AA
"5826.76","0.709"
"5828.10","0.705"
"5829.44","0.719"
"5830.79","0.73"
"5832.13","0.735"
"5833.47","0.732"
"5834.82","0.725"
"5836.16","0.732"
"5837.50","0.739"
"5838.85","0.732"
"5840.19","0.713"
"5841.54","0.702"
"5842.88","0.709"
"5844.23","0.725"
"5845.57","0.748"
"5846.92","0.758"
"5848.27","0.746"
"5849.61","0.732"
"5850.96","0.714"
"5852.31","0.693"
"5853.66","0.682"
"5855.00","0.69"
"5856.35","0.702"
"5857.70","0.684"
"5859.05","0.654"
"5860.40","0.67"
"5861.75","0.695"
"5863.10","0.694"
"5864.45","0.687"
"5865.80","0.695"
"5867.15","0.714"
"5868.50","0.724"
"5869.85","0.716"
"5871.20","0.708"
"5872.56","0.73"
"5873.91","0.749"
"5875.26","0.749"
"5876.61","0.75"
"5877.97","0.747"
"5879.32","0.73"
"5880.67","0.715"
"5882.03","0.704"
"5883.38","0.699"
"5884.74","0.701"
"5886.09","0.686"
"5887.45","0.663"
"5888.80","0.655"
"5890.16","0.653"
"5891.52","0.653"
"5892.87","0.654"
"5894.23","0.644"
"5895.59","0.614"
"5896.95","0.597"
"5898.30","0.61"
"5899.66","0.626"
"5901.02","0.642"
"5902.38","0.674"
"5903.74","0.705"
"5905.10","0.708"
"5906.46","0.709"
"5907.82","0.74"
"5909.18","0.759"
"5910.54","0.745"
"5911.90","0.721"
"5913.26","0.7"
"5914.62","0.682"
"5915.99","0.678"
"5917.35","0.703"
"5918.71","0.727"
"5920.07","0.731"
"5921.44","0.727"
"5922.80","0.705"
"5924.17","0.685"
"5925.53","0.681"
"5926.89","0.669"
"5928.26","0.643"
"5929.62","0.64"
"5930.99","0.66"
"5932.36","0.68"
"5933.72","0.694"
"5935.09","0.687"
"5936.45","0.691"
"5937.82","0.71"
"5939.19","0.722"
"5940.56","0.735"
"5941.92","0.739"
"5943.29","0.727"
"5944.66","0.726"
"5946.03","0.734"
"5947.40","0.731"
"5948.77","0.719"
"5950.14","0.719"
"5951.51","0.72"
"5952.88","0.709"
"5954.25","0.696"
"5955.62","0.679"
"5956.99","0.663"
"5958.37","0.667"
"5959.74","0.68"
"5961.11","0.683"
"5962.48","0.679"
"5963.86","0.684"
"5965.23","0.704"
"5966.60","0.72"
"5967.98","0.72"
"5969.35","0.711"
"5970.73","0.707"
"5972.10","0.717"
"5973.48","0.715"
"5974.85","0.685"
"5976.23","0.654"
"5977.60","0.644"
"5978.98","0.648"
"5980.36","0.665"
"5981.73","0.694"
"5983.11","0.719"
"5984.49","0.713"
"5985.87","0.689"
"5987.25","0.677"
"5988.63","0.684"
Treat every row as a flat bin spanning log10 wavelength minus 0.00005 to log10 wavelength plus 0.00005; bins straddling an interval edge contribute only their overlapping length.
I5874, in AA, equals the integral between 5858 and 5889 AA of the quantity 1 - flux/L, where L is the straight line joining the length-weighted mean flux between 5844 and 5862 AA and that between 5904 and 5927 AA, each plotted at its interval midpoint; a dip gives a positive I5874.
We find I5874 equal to 0.1 AA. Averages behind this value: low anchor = 0.706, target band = 0.706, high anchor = 0.711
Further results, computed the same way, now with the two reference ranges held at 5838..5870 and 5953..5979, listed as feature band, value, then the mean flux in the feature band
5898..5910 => 0.17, 0.689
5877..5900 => 1.06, 0.669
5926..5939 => 0.33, 0.677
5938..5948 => -0.53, 0.729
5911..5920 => -0.10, 0.705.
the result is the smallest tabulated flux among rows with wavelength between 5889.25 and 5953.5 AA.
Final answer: 0.597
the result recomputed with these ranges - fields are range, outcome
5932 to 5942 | 0.68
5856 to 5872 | 0.654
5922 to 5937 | 0.64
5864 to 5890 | 0.655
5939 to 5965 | 0.663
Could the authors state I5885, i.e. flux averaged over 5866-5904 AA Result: 0.686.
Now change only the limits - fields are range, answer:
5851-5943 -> 0.693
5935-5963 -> 0.706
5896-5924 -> 0.693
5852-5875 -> 0.7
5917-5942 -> 0.695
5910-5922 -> 0.712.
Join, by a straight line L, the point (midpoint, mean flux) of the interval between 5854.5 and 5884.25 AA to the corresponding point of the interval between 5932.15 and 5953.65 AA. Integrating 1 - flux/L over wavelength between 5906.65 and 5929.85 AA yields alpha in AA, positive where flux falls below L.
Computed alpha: 0.34 AA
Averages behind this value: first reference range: 0.709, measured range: 0.704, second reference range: 0.716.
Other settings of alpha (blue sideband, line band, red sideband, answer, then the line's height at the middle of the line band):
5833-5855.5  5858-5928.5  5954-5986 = 1.6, 0.709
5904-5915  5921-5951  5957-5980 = 0.2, 0.706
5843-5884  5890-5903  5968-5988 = 1.3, 0.707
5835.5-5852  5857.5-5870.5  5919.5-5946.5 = 0.5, 0.722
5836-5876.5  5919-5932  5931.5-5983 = 0.4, 0.703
